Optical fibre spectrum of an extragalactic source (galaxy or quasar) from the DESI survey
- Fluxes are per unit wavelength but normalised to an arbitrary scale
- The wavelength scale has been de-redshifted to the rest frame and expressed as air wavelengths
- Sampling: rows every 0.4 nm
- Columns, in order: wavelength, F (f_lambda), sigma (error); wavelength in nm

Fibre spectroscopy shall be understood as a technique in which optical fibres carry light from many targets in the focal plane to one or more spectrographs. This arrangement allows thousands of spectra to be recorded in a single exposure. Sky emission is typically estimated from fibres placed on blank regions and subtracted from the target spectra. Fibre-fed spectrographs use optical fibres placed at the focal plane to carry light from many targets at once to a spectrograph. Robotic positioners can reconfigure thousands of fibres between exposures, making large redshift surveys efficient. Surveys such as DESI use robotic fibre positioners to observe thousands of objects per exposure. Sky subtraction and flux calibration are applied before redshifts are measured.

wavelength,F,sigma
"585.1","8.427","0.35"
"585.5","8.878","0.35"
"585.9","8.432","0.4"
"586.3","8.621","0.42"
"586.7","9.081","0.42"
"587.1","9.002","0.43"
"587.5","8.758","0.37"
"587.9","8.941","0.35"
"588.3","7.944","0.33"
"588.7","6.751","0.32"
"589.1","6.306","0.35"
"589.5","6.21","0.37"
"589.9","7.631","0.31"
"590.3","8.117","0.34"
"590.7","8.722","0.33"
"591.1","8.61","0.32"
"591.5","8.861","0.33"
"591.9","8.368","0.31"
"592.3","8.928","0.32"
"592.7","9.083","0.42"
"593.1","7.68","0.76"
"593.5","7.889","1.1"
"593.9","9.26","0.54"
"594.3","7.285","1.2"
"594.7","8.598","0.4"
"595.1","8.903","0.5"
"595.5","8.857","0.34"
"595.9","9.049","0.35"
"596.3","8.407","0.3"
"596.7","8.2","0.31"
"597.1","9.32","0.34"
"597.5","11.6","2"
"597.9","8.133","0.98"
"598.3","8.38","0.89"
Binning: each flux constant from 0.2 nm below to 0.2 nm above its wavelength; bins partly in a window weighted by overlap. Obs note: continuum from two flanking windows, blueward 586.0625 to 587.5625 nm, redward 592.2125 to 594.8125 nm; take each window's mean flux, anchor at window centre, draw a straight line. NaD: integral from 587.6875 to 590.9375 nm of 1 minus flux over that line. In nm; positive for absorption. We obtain 0.40 nm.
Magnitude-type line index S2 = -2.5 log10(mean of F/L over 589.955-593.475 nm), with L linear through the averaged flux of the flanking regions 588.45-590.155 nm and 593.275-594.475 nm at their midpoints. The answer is -0.13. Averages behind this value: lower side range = 6.81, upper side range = 8.15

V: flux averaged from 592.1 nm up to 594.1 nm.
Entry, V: 8.57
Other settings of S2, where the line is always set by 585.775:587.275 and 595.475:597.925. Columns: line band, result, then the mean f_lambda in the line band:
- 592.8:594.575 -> 0.12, 8.11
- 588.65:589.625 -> 0.36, 6.39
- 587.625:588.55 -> 0.06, 8.38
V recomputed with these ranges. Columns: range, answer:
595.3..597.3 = 8.77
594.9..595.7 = 8.88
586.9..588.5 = 8.66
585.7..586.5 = 8.53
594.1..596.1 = 8.54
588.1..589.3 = 7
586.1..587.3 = 8.9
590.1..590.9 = 8.42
